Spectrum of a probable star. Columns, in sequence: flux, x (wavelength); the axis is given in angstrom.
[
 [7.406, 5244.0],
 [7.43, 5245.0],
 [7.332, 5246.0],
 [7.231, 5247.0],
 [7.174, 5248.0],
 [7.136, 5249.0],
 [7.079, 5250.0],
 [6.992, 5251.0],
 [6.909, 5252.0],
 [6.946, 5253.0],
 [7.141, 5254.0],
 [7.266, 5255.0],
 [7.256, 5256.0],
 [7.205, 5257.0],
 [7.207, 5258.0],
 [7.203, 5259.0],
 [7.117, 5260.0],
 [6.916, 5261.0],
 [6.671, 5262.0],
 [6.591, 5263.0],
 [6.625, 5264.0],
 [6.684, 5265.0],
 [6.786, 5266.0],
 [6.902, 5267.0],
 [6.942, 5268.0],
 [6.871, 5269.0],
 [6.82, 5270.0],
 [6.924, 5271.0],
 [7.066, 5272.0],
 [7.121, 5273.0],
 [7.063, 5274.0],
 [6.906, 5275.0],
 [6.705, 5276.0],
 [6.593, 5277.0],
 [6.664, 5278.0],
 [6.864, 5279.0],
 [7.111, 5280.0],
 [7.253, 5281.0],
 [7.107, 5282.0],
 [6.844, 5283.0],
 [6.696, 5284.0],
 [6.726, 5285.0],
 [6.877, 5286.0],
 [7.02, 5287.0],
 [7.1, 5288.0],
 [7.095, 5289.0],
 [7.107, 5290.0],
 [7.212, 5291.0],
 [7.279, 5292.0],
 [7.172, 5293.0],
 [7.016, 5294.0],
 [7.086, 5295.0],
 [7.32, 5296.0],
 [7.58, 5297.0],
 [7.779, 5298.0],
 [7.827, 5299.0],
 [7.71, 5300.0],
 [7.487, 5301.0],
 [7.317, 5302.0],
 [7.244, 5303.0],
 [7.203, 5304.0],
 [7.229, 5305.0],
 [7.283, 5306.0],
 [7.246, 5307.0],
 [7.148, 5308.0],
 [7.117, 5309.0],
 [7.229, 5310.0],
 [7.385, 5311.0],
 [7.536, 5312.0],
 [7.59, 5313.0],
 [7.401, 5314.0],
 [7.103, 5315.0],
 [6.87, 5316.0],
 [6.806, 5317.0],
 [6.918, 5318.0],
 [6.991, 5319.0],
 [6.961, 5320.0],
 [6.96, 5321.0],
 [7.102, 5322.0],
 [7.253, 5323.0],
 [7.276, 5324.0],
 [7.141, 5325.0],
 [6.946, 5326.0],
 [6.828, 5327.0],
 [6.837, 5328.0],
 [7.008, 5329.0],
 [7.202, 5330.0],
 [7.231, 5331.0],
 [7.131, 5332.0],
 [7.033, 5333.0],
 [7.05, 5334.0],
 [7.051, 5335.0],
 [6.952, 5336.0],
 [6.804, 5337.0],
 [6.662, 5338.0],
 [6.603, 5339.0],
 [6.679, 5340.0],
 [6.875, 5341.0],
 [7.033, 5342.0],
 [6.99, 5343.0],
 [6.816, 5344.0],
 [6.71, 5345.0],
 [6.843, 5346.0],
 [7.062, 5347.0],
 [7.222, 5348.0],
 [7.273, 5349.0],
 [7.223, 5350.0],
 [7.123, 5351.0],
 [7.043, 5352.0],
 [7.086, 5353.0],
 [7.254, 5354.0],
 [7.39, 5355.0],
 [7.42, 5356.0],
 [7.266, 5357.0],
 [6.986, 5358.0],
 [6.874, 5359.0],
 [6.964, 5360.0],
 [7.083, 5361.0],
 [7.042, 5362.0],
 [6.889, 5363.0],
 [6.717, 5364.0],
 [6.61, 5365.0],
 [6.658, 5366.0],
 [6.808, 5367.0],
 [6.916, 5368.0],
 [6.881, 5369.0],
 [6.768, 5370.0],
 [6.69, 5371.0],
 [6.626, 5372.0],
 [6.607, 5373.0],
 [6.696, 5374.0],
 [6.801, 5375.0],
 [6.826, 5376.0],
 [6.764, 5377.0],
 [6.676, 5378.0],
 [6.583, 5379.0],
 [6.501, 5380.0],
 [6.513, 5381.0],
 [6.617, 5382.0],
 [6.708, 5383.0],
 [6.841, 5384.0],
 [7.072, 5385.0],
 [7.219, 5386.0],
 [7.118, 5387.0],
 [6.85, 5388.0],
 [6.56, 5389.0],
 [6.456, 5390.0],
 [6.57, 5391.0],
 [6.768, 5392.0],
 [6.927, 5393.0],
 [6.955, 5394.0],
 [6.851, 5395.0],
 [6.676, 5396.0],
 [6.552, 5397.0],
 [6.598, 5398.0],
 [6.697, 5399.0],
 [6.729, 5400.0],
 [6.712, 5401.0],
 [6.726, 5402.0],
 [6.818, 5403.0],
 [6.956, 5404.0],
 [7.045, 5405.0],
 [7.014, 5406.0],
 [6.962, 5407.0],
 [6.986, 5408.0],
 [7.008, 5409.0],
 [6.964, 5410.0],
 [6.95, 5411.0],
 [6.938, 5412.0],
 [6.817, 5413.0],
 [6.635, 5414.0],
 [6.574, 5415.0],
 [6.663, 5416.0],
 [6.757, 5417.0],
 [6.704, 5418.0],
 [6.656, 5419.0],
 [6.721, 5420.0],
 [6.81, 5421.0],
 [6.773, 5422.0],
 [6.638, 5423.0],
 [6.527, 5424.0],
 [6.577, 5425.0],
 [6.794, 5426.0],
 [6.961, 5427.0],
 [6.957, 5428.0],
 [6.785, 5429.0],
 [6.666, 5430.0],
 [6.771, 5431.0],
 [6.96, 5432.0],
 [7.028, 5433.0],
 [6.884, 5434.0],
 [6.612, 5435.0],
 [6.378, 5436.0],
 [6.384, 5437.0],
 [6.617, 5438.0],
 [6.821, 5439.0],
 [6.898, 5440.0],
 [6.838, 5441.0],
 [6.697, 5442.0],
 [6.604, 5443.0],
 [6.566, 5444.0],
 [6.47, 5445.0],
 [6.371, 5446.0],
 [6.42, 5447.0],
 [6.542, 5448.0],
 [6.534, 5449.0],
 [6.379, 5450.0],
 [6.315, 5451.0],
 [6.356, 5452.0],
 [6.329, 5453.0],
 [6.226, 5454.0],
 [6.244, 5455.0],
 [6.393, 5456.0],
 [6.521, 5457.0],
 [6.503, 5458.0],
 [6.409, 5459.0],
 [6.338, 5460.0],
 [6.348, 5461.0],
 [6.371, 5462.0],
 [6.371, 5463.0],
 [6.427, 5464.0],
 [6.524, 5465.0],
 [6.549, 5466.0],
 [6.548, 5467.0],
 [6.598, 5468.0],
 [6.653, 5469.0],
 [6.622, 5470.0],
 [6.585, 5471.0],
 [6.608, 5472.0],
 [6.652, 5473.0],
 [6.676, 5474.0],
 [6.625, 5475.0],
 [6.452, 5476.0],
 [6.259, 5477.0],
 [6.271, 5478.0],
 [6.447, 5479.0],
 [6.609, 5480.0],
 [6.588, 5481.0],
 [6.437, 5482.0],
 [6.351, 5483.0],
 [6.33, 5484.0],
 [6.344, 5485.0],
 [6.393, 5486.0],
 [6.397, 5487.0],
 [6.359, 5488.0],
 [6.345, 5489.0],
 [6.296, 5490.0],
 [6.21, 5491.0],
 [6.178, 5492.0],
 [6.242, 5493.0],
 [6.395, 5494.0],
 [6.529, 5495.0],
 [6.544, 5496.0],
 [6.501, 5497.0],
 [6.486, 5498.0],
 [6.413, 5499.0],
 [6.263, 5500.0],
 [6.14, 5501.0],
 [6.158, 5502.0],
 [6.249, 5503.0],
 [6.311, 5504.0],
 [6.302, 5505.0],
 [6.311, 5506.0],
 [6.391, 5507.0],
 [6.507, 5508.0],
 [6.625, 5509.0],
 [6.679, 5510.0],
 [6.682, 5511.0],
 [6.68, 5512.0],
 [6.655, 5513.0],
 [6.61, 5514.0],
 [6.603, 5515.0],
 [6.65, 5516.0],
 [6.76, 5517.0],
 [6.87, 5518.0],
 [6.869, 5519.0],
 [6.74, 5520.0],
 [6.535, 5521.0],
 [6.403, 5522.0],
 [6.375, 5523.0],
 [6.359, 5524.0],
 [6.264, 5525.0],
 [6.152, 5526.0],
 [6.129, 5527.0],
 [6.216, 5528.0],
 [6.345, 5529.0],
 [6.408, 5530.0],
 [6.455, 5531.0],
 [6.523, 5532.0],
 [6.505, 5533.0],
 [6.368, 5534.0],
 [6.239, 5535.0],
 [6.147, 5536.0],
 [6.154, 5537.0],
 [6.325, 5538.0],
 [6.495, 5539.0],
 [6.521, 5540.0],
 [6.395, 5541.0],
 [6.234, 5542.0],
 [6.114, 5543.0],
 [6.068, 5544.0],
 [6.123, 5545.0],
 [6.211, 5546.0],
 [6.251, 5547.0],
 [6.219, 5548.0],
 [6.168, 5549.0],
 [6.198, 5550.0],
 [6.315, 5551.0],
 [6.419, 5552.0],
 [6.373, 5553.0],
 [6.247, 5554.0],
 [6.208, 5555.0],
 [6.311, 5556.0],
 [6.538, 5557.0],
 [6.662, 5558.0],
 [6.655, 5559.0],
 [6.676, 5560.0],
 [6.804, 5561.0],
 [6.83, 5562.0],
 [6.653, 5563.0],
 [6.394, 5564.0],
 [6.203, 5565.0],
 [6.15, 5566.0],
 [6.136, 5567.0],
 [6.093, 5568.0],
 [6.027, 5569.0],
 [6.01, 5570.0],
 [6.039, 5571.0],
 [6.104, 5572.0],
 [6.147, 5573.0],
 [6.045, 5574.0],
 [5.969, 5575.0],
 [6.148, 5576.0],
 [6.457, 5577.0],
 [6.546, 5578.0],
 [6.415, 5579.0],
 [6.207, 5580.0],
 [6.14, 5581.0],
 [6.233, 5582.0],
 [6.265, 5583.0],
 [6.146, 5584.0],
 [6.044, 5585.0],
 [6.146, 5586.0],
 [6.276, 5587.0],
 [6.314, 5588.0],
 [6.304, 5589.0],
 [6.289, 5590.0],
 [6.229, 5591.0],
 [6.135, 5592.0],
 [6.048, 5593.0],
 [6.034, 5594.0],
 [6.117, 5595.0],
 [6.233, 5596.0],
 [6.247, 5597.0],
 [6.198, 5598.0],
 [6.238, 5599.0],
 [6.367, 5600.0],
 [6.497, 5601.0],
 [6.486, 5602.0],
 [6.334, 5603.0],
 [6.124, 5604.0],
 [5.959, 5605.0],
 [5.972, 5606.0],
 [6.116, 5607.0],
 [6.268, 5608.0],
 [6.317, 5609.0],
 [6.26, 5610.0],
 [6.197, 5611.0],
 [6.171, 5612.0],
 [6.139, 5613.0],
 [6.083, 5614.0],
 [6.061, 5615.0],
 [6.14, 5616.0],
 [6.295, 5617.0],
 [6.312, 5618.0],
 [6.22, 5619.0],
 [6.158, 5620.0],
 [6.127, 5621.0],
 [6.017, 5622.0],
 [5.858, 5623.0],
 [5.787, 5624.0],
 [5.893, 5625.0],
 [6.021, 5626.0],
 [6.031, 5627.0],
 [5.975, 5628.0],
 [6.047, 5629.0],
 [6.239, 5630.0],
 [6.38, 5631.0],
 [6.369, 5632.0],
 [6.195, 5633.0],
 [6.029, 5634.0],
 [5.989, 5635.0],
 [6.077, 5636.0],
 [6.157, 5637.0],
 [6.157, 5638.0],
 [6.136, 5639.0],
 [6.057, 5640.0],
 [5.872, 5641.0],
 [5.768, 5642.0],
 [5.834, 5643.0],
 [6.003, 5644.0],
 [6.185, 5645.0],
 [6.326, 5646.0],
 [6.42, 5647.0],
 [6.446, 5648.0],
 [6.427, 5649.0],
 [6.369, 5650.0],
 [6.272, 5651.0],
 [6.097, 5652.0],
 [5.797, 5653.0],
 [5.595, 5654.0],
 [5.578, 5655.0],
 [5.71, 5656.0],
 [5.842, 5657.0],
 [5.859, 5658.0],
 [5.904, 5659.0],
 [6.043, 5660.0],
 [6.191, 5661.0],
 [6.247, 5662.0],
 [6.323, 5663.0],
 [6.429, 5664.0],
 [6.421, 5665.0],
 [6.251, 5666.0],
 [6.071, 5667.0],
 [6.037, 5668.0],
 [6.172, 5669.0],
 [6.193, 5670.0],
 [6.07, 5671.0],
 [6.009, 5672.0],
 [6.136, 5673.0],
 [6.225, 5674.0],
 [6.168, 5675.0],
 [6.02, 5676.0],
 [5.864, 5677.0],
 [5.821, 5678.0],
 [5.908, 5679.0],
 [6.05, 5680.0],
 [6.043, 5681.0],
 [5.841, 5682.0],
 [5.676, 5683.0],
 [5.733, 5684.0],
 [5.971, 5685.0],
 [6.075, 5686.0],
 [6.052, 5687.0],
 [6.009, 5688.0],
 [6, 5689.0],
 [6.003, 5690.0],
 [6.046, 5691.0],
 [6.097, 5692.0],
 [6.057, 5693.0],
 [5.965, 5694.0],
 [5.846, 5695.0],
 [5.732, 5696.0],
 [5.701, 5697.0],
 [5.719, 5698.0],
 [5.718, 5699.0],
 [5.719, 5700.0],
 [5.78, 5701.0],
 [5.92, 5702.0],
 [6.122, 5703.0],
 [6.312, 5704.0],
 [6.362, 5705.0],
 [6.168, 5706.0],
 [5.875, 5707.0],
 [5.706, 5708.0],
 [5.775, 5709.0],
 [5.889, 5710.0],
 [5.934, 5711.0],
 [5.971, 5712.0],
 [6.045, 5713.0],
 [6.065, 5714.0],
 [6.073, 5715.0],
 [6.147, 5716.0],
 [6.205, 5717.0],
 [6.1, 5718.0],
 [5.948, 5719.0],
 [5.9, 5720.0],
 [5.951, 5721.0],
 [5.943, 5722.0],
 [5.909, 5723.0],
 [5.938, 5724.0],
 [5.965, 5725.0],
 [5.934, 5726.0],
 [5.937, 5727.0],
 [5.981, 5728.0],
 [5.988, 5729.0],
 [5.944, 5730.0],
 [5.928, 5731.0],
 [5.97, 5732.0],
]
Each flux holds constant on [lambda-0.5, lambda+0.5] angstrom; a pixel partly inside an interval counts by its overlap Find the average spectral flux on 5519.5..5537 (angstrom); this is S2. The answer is 6.36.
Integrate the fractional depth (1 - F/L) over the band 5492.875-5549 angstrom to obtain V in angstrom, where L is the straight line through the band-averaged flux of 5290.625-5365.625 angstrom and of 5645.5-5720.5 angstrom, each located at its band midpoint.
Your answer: 1.0 angstrom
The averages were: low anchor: 7.11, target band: 6.4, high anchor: 6.02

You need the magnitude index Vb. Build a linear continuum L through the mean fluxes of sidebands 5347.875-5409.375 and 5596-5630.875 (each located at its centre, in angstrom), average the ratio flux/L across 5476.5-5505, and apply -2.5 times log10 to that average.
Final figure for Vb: 0.03 mag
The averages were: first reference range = 6.86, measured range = 6.36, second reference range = 6.16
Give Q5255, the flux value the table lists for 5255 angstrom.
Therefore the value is 7.266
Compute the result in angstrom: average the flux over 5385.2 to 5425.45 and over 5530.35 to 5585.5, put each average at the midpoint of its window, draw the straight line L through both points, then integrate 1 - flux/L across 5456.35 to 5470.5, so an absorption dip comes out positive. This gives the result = 0.3 angstrom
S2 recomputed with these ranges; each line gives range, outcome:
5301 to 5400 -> 6.96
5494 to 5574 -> 6.38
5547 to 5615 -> 6.26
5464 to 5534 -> 6.46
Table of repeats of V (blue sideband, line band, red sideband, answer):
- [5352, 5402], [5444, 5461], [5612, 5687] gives 0.55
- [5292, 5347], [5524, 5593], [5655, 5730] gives 1.22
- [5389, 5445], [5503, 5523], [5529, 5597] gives -0.40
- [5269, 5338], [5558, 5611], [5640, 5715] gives 0.26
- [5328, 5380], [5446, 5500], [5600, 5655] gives 1.20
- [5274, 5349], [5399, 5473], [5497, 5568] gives 0.57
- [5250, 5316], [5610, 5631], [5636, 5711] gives 0.22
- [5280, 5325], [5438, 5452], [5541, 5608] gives 0.28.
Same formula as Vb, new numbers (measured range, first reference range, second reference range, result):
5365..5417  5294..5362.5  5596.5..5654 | 0.02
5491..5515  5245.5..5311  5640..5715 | 0.01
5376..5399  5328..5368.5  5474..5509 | 0.01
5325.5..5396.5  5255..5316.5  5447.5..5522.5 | -0.01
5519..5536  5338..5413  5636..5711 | 0.01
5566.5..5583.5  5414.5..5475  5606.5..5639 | 0.01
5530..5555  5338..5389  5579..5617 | 0.01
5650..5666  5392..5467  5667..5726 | 0.01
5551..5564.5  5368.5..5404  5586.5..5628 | -0.04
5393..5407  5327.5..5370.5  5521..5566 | 0.00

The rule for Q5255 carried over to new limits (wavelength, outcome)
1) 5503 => 6.249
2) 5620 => 6.158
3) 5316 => 6.87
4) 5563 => 6.653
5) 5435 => 6.612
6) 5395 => 6.851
